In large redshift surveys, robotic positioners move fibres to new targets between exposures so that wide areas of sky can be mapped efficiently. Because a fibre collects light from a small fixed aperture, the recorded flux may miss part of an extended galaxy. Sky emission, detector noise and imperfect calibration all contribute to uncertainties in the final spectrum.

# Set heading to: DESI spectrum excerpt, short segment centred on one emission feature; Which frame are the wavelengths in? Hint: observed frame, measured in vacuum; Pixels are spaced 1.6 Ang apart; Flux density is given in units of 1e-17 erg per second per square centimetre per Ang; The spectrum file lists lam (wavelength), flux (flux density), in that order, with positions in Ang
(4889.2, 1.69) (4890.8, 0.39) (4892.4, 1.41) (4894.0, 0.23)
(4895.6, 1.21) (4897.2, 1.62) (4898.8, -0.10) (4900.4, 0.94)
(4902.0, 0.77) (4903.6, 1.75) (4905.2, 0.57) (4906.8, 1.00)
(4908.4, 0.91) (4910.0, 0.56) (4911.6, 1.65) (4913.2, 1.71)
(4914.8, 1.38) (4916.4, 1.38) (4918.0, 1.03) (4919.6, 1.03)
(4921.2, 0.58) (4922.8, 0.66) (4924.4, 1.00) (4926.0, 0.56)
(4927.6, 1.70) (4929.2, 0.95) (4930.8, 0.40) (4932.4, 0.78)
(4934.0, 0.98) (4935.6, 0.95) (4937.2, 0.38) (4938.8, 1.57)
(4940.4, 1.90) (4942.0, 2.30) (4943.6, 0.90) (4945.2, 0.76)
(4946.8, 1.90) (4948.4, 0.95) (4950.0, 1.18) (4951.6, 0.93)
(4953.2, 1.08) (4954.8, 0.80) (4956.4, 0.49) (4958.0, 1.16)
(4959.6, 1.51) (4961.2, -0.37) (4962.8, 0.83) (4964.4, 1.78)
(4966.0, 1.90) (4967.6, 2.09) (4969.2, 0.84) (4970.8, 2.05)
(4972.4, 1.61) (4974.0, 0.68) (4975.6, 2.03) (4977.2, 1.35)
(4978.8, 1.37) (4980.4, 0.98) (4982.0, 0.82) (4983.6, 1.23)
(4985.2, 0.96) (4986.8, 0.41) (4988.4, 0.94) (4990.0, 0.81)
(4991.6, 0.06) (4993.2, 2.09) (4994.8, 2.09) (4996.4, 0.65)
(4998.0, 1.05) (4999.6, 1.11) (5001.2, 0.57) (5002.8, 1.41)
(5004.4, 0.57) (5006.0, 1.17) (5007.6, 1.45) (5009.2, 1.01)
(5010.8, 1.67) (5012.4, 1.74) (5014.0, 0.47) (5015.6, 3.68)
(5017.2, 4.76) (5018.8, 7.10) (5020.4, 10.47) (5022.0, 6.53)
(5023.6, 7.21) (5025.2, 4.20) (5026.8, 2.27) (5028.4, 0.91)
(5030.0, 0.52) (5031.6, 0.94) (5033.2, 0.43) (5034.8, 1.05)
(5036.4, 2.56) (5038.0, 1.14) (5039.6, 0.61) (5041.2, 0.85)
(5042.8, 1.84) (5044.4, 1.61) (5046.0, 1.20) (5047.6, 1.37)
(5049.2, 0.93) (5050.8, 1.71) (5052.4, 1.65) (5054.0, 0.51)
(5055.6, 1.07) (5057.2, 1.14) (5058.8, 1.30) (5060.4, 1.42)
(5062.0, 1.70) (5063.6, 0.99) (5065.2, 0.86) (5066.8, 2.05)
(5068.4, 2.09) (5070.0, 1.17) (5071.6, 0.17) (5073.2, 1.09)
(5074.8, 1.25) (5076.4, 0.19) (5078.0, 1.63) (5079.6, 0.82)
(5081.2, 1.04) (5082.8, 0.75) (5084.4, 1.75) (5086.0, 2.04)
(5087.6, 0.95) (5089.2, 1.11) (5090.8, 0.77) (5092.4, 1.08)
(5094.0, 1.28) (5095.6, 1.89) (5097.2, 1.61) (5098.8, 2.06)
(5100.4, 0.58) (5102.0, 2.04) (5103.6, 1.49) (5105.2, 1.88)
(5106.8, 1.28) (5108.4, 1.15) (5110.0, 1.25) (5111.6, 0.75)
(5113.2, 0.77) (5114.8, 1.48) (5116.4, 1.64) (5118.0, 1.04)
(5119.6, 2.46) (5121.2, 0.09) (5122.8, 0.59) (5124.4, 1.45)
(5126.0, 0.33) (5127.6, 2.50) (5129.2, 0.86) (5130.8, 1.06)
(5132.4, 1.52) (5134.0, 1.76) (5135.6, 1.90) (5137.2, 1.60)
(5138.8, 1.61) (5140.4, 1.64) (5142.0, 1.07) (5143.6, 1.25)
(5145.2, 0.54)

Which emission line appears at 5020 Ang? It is [O II] 3727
